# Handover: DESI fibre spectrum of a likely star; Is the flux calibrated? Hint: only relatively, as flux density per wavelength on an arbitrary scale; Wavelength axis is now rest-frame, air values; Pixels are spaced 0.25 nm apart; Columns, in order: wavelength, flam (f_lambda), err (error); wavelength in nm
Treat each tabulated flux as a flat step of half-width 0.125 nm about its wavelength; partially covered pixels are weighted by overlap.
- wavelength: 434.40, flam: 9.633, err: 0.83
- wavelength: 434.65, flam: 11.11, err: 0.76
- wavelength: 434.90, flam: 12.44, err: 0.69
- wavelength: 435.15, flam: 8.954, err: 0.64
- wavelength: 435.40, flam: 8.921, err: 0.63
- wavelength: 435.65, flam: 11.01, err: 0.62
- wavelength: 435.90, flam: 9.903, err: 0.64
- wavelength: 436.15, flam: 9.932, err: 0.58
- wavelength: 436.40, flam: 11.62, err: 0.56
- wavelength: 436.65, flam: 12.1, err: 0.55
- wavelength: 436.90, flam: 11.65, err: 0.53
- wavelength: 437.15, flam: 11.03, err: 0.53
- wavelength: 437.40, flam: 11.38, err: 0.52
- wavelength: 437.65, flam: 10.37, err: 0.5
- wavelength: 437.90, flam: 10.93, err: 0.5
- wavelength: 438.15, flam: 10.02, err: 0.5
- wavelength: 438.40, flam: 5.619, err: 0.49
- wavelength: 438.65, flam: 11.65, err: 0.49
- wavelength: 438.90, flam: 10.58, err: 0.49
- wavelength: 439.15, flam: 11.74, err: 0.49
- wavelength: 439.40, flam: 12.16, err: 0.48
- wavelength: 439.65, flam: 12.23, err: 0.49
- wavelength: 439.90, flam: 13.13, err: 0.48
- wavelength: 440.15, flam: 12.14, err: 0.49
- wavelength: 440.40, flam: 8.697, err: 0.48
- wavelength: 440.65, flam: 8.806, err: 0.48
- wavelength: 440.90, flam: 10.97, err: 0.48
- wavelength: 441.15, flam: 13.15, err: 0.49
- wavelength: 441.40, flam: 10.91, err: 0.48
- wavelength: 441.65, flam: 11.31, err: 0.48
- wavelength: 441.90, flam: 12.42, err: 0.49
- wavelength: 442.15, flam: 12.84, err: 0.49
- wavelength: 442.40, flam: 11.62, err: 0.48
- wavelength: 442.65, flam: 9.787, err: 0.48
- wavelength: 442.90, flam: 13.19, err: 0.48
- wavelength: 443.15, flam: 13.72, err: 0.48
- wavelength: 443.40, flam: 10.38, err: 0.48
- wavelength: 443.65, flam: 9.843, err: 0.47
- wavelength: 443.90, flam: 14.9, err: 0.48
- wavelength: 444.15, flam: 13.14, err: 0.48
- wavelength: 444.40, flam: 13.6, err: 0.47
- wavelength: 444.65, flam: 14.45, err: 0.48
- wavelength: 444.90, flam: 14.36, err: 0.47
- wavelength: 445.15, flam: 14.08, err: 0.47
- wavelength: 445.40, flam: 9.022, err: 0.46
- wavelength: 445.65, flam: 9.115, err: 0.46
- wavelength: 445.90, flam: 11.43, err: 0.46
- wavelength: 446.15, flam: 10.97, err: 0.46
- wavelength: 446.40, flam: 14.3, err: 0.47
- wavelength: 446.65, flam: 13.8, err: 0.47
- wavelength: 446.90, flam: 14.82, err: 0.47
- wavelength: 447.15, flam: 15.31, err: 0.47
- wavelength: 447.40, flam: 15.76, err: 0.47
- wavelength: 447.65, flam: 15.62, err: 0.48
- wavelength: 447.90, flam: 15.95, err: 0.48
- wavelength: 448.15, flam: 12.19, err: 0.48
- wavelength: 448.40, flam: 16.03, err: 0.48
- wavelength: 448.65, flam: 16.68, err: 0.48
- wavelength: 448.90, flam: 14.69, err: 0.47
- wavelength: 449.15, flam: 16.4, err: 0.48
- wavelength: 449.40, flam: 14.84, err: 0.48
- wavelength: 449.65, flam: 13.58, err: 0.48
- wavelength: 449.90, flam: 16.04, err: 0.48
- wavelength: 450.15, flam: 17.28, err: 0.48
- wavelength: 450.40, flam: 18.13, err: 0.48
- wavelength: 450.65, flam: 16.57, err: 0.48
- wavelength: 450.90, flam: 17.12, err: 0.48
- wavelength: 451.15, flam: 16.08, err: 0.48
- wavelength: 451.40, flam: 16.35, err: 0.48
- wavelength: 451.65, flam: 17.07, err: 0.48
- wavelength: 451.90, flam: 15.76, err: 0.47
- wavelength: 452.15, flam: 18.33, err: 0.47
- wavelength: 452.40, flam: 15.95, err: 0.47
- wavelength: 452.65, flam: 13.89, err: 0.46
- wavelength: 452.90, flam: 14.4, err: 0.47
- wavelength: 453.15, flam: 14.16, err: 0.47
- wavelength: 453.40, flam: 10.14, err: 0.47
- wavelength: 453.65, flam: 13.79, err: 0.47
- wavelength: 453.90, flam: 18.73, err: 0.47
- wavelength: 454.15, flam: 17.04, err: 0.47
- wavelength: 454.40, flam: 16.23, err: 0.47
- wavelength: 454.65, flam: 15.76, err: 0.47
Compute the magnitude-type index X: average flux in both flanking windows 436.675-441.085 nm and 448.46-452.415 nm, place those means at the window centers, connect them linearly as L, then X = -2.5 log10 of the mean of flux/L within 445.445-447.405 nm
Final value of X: 0.13 mag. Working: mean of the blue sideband 10.8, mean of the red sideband 16.3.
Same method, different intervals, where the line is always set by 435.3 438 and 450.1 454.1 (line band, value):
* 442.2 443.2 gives 0.07 mag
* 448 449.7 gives -0.01 mag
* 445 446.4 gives 0.22 mag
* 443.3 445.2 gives 0.02 mag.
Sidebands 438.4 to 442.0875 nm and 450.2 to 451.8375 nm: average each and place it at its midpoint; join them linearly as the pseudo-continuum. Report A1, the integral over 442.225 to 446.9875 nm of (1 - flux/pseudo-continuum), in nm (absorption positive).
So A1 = 0.38 nm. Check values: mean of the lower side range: 11.2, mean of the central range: 12.4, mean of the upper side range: 16.9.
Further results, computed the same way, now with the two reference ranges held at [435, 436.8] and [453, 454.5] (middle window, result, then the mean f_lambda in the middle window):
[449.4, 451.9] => -0.381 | 16.4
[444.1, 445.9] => 0.040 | 12.4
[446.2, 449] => -0.314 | 14.9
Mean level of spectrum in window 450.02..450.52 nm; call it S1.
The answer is 17.7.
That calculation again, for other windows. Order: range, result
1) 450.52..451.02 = 16.9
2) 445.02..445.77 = 10.8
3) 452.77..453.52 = 12.9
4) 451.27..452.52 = 16.7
